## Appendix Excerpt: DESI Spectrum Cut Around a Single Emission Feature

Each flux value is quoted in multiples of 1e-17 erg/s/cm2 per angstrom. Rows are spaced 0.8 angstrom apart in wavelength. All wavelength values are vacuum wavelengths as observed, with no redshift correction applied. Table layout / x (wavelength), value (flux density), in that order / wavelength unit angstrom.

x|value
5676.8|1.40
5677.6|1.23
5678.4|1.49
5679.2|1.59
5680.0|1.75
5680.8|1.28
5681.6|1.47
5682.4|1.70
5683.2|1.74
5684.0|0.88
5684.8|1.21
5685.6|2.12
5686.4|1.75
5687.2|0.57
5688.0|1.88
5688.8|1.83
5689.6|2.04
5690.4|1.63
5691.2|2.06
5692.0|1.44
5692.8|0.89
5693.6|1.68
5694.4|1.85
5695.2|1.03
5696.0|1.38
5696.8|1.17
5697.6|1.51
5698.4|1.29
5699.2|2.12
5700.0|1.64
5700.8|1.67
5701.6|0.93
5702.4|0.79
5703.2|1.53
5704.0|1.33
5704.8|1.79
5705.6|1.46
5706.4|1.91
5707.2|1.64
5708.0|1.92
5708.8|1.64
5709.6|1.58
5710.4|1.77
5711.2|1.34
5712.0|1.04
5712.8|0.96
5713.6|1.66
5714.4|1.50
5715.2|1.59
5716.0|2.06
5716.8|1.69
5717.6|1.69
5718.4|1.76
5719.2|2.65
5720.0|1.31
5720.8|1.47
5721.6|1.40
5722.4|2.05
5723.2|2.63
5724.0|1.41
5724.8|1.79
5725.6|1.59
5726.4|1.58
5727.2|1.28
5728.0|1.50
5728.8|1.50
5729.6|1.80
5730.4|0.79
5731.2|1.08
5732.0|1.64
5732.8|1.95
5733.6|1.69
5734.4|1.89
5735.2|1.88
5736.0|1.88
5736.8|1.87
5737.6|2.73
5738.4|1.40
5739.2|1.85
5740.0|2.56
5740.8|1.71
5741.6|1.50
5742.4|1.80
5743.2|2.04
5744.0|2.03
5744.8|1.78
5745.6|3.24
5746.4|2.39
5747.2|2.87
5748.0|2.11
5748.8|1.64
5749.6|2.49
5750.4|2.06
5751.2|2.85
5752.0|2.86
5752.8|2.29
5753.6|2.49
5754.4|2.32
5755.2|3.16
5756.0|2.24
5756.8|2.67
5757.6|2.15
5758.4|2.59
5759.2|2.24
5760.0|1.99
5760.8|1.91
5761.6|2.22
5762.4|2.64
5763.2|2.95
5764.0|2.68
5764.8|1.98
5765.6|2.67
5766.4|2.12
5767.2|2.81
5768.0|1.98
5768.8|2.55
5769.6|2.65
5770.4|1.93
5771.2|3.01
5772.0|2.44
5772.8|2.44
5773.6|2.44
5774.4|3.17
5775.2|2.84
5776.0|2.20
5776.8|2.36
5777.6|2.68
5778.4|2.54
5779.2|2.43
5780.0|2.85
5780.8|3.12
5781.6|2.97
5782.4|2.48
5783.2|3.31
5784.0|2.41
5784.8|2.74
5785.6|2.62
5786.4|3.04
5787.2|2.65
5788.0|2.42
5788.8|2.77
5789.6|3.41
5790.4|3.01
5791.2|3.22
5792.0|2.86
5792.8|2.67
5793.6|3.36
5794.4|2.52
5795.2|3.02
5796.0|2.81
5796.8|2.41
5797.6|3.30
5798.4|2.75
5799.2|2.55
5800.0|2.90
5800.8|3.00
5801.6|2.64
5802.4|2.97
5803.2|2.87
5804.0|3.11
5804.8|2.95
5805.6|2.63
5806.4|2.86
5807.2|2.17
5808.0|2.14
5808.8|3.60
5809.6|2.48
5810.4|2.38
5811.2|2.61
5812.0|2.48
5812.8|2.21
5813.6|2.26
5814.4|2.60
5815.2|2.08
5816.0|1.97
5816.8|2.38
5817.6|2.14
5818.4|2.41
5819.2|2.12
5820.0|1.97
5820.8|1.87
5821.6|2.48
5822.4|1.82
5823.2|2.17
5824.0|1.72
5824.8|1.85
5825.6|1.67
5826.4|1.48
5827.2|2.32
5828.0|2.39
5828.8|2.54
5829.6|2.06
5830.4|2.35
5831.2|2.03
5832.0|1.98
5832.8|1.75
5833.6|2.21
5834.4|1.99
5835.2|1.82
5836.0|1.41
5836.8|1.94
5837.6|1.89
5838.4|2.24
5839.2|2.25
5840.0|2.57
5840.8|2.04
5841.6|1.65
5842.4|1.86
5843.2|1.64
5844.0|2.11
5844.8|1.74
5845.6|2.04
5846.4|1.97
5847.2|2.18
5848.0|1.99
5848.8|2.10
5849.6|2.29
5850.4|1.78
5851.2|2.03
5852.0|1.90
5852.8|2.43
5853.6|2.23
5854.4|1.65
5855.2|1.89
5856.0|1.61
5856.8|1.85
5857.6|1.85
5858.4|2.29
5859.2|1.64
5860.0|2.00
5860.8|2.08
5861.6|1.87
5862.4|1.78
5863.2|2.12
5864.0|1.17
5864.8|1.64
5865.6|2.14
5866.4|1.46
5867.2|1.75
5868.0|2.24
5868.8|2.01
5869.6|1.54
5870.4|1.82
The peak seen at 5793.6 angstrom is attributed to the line C IV 1549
